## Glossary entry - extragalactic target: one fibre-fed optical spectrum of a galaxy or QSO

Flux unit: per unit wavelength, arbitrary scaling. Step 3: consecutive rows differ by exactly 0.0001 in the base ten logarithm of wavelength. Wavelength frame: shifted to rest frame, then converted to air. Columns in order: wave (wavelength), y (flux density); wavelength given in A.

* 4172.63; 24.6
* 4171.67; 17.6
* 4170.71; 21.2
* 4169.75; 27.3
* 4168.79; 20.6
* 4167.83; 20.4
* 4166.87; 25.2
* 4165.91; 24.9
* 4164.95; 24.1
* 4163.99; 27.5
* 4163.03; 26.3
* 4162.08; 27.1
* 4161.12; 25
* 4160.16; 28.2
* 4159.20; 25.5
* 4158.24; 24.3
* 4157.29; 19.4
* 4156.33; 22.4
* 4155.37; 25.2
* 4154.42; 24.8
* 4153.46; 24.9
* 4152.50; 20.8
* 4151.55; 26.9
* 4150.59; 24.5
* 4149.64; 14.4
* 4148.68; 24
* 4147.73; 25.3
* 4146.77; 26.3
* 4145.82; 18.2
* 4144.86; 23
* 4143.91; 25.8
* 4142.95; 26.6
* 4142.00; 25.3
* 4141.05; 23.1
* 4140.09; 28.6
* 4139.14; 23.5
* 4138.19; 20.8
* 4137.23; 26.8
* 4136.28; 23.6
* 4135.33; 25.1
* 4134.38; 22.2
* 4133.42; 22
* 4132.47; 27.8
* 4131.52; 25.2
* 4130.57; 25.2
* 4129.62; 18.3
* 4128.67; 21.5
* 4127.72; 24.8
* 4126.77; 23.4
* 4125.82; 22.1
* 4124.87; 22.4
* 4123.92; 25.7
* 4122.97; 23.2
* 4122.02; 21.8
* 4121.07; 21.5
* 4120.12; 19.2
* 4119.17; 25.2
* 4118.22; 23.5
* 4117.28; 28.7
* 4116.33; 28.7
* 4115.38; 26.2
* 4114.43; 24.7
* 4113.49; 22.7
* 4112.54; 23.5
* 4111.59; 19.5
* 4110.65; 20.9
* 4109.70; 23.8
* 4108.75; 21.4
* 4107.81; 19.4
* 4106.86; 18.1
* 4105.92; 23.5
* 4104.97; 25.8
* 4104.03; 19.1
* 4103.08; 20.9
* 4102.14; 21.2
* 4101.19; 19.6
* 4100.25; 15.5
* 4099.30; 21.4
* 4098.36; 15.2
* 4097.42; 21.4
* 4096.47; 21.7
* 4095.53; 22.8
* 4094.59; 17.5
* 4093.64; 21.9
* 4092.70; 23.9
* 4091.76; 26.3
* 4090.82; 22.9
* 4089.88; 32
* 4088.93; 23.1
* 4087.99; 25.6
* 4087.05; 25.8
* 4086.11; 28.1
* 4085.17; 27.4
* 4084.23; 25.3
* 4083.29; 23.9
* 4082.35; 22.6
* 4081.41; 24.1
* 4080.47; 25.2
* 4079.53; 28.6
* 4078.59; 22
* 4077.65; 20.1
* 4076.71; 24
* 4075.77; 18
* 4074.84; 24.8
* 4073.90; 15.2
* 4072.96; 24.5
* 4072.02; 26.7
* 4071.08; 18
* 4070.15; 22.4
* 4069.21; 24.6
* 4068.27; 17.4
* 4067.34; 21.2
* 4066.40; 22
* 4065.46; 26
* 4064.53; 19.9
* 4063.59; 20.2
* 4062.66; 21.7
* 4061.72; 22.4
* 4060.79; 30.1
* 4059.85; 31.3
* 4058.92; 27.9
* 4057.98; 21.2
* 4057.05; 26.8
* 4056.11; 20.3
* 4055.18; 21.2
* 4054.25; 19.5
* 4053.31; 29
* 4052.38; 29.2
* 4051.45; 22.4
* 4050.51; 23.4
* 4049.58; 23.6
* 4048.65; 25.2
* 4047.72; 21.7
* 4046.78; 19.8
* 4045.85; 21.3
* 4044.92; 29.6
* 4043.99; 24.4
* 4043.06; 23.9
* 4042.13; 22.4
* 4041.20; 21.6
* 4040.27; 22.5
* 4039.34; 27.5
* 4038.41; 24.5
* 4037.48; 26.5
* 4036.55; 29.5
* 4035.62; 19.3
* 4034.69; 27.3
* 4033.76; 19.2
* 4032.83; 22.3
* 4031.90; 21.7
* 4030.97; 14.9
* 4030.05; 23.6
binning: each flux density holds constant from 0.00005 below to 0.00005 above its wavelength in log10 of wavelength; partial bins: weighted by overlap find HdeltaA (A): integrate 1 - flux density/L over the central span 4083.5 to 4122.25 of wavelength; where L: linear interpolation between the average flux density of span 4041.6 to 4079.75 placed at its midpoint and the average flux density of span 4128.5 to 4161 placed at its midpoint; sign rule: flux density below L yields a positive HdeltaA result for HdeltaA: 1.1 A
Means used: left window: 23.2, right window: 23.8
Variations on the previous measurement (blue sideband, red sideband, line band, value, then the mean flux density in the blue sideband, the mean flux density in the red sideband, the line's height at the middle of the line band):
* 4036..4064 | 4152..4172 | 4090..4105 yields 1.9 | 24.3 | 24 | 24.2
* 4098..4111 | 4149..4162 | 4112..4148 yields -3.2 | 20.4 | 23.7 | 22.1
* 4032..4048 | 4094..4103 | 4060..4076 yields -0.4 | 23.7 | 19.7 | 21.8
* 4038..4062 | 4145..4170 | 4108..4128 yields 0.6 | 24.4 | 23.9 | 24.1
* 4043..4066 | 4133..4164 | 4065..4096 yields 0.8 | 24.1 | 24.1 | 24.1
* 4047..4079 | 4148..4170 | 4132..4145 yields -0.4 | 23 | 24.1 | 23.8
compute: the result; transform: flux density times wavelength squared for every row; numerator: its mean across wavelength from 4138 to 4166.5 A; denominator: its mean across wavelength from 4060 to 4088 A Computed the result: 1.1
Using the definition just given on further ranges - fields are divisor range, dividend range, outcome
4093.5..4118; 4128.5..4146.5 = 1.11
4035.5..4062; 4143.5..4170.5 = 1.03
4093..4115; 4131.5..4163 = 1.18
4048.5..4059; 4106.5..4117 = 0.98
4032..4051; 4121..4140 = 1.03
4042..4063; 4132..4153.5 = 1.03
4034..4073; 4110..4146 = 1.04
